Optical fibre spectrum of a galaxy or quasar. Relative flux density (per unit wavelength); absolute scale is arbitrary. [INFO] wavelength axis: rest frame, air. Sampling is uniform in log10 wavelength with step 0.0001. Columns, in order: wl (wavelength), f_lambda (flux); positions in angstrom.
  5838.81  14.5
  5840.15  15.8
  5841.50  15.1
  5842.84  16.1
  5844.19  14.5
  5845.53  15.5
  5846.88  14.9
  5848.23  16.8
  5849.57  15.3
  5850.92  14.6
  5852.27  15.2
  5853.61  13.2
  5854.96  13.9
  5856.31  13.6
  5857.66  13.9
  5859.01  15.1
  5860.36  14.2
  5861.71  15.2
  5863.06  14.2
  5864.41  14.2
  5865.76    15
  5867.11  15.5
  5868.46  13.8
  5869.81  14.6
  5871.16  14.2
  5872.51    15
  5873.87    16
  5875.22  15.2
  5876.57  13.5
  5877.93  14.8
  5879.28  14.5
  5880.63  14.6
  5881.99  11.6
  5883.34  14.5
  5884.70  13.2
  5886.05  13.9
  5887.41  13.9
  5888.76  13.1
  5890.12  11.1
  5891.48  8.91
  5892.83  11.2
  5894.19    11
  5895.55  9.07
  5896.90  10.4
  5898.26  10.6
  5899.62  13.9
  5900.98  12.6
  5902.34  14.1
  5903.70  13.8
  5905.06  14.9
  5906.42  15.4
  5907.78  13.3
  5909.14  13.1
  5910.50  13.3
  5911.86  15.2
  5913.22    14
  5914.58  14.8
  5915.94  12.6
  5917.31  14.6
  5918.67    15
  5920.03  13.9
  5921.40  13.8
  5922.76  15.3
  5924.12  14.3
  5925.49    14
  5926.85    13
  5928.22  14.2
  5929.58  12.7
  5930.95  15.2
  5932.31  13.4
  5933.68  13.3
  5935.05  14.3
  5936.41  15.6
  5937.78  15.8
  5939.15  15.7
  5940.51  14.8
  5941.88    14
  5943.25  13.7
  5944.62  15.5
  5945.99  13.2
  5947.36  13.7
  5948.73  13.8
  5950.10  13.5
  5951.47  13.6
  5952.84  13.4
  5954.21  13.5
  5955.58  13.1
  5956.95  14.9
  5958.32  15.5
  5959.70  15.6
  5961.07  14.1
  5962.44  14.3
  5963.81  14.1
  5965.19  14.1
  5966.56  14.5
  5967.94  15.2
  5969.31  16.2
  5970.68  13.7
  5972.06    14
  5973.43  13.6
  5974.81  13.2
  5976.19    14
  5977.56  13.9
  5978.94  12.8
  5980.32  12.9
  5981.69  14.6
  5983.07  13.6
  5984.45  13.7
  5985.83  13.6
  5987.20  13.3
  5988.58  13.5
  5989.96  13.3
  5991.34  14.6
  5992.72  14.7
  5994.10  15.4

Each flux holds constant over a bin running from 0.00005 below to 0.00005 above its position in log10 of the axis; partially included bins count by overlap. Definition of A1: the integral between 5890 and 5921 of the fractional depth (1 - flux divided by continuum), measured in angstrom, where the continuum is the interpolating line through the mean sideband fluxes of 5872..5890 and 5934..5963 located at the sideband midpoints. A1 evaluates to 2.6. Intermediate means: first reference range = 14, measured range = 12.9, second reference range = 14.3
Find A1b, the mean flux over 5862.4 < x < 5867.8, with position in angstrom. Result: 14.7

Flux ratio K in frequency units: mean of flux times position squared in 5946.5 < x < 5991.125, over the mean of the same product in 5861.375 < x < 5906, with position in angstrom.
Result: 1.1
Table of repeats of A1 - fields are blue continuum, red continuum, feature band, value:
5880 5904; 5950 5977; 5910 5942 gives -2.7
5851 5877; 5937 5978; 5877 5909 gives 3.6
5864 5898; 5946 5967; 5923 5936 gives -0.1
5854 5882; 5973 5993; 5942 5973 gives -0.9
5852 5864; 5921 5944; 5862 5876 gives -0.5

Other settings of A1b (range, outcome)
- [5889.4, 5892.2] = 10.1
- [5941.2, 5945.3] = 14.4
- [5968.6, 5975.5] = 14.1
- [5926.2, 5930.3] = 13.3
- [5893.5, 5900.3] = 11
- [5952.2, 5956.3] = 13.4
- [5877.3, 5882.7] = 13.9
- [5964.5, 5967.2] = 14.3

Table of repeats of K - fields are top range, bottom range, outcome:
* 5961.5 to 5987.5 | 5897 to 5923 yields 1.03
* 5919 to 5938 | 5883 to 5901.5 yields 1.21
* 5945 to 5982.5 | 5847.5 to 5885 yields 1.00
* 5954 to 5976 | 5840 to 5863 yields 1.01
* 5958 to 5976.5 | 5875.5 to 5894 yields 1.14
